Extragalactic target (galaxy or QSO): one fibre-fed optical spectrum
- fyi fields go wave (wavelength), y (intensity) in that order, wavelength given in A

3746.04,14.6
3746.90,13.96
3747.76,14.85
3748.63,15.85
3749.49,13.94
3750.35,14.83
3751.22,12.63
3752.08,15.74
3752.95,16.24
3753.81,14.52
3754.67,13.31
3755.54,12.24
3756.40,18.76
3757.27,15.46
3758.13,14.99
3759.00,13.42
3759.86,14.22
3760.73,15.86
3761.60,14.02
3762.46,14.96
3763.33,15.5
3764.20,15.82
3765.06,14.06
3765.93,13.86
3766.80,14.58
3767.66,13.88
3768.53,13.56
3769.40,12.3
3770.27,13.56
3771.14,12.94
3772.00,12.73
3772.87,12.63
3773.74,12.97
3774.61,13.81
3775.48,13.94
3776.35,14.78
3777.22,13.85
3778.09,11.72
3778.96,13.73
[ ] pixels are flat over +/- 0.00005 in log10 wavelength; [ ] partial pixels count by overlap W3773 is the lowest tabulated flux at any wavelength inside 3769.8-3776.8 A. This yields 12.63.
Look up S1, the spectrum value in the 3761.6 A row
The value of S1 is 14.02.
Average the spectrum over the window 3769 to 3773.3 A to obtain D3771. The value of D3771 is 12.8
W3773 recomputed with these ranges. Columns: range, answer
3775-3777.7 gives 13.85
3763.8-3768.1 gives 13.86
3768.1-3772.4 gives 12.3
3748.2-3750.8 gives 13.94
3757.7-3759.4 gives 13.42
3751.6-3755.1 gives 13.31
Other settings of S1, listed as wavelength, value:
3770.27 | 13.56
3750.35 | 14.83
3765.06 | 14.06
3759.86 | 14.22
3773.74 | 12.97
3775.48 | 13.94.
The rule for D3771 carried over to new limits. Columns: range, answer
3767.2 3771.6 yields 13.3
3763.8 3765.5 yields 15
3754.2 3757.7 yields 14.9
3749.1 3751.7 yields 13.8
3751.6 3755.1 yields 14.9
